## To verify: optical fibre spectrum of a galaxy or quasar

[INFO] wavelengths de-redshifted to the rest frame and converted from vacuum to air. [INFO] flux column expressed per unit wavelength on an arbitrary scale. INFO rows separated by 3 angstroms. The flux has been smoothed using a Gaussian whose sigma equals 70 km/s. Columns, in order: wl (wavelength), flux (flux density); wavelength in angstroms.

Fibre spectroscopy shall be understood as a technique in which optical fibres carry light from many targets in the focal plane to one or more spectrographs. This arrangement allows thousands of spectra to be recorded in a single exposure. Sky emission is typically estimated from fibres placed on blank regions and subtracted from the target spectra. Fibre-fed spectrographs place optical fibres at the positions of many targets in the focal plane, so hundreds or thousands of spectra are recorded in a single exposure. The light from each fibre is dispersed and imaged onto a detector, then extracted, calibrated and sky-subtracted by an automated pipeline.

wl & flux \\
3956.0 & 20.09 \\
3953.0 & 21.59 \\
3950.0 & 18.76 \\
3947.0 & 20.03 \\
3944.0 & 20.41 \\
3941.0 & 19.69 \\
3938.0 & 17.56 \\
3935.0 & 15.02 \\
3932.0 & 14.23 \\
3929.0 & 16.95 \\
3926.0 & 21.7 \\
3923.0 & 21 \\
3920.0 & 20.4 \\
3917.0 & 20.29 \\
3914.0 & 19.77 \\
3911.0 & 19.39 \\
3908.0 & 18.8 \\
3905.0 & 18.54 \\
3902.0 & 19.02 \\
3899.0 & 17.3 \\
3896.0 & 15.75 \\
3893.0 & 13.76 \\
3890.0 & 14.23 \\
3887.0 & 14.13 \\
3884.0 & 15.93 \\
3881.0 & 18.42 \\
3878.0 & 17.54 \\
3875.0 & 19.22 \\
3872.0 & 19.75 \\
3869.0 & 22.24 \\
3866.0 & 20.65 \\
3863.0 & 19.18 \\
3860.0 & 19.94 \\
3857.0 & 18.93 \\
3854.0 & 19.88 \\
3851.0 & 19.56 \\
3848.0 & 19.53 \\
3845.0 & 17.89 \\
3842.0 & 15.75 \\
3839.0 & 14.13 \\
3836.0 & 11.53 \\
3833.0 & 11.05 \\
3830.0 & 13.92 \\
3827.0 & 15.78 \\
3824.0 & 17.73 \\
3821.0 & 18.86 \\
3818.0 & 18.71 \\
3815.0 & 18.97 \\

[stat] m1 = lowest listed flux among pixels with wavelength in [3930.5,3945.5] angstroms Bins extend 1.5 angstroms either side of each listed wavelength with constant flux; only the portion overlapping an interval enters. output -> 14.23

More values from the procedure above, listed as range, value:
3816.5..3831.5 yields 13.92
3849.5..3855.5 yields 19.56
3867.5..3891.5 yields 14.13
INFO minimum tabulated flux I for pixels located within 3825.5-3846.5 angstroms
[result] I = 11.05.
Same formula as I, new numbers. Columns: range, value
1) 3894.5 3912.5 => 15.75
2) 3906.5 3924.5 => 18.8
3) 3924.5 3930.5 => 16.95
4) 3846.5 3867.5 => 18.93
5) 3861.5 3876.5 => 19.18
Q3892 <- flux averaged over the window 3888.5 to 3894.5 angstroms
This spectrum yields 14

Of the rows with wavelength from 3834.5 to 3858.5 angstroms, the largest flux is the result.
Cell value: 19.88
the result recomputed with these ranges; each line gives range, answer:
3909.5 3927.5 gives 21.7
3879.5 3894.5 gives 18.42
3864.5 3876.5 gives 22.24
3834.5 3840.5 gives 14.13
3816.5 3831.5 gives 18.86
